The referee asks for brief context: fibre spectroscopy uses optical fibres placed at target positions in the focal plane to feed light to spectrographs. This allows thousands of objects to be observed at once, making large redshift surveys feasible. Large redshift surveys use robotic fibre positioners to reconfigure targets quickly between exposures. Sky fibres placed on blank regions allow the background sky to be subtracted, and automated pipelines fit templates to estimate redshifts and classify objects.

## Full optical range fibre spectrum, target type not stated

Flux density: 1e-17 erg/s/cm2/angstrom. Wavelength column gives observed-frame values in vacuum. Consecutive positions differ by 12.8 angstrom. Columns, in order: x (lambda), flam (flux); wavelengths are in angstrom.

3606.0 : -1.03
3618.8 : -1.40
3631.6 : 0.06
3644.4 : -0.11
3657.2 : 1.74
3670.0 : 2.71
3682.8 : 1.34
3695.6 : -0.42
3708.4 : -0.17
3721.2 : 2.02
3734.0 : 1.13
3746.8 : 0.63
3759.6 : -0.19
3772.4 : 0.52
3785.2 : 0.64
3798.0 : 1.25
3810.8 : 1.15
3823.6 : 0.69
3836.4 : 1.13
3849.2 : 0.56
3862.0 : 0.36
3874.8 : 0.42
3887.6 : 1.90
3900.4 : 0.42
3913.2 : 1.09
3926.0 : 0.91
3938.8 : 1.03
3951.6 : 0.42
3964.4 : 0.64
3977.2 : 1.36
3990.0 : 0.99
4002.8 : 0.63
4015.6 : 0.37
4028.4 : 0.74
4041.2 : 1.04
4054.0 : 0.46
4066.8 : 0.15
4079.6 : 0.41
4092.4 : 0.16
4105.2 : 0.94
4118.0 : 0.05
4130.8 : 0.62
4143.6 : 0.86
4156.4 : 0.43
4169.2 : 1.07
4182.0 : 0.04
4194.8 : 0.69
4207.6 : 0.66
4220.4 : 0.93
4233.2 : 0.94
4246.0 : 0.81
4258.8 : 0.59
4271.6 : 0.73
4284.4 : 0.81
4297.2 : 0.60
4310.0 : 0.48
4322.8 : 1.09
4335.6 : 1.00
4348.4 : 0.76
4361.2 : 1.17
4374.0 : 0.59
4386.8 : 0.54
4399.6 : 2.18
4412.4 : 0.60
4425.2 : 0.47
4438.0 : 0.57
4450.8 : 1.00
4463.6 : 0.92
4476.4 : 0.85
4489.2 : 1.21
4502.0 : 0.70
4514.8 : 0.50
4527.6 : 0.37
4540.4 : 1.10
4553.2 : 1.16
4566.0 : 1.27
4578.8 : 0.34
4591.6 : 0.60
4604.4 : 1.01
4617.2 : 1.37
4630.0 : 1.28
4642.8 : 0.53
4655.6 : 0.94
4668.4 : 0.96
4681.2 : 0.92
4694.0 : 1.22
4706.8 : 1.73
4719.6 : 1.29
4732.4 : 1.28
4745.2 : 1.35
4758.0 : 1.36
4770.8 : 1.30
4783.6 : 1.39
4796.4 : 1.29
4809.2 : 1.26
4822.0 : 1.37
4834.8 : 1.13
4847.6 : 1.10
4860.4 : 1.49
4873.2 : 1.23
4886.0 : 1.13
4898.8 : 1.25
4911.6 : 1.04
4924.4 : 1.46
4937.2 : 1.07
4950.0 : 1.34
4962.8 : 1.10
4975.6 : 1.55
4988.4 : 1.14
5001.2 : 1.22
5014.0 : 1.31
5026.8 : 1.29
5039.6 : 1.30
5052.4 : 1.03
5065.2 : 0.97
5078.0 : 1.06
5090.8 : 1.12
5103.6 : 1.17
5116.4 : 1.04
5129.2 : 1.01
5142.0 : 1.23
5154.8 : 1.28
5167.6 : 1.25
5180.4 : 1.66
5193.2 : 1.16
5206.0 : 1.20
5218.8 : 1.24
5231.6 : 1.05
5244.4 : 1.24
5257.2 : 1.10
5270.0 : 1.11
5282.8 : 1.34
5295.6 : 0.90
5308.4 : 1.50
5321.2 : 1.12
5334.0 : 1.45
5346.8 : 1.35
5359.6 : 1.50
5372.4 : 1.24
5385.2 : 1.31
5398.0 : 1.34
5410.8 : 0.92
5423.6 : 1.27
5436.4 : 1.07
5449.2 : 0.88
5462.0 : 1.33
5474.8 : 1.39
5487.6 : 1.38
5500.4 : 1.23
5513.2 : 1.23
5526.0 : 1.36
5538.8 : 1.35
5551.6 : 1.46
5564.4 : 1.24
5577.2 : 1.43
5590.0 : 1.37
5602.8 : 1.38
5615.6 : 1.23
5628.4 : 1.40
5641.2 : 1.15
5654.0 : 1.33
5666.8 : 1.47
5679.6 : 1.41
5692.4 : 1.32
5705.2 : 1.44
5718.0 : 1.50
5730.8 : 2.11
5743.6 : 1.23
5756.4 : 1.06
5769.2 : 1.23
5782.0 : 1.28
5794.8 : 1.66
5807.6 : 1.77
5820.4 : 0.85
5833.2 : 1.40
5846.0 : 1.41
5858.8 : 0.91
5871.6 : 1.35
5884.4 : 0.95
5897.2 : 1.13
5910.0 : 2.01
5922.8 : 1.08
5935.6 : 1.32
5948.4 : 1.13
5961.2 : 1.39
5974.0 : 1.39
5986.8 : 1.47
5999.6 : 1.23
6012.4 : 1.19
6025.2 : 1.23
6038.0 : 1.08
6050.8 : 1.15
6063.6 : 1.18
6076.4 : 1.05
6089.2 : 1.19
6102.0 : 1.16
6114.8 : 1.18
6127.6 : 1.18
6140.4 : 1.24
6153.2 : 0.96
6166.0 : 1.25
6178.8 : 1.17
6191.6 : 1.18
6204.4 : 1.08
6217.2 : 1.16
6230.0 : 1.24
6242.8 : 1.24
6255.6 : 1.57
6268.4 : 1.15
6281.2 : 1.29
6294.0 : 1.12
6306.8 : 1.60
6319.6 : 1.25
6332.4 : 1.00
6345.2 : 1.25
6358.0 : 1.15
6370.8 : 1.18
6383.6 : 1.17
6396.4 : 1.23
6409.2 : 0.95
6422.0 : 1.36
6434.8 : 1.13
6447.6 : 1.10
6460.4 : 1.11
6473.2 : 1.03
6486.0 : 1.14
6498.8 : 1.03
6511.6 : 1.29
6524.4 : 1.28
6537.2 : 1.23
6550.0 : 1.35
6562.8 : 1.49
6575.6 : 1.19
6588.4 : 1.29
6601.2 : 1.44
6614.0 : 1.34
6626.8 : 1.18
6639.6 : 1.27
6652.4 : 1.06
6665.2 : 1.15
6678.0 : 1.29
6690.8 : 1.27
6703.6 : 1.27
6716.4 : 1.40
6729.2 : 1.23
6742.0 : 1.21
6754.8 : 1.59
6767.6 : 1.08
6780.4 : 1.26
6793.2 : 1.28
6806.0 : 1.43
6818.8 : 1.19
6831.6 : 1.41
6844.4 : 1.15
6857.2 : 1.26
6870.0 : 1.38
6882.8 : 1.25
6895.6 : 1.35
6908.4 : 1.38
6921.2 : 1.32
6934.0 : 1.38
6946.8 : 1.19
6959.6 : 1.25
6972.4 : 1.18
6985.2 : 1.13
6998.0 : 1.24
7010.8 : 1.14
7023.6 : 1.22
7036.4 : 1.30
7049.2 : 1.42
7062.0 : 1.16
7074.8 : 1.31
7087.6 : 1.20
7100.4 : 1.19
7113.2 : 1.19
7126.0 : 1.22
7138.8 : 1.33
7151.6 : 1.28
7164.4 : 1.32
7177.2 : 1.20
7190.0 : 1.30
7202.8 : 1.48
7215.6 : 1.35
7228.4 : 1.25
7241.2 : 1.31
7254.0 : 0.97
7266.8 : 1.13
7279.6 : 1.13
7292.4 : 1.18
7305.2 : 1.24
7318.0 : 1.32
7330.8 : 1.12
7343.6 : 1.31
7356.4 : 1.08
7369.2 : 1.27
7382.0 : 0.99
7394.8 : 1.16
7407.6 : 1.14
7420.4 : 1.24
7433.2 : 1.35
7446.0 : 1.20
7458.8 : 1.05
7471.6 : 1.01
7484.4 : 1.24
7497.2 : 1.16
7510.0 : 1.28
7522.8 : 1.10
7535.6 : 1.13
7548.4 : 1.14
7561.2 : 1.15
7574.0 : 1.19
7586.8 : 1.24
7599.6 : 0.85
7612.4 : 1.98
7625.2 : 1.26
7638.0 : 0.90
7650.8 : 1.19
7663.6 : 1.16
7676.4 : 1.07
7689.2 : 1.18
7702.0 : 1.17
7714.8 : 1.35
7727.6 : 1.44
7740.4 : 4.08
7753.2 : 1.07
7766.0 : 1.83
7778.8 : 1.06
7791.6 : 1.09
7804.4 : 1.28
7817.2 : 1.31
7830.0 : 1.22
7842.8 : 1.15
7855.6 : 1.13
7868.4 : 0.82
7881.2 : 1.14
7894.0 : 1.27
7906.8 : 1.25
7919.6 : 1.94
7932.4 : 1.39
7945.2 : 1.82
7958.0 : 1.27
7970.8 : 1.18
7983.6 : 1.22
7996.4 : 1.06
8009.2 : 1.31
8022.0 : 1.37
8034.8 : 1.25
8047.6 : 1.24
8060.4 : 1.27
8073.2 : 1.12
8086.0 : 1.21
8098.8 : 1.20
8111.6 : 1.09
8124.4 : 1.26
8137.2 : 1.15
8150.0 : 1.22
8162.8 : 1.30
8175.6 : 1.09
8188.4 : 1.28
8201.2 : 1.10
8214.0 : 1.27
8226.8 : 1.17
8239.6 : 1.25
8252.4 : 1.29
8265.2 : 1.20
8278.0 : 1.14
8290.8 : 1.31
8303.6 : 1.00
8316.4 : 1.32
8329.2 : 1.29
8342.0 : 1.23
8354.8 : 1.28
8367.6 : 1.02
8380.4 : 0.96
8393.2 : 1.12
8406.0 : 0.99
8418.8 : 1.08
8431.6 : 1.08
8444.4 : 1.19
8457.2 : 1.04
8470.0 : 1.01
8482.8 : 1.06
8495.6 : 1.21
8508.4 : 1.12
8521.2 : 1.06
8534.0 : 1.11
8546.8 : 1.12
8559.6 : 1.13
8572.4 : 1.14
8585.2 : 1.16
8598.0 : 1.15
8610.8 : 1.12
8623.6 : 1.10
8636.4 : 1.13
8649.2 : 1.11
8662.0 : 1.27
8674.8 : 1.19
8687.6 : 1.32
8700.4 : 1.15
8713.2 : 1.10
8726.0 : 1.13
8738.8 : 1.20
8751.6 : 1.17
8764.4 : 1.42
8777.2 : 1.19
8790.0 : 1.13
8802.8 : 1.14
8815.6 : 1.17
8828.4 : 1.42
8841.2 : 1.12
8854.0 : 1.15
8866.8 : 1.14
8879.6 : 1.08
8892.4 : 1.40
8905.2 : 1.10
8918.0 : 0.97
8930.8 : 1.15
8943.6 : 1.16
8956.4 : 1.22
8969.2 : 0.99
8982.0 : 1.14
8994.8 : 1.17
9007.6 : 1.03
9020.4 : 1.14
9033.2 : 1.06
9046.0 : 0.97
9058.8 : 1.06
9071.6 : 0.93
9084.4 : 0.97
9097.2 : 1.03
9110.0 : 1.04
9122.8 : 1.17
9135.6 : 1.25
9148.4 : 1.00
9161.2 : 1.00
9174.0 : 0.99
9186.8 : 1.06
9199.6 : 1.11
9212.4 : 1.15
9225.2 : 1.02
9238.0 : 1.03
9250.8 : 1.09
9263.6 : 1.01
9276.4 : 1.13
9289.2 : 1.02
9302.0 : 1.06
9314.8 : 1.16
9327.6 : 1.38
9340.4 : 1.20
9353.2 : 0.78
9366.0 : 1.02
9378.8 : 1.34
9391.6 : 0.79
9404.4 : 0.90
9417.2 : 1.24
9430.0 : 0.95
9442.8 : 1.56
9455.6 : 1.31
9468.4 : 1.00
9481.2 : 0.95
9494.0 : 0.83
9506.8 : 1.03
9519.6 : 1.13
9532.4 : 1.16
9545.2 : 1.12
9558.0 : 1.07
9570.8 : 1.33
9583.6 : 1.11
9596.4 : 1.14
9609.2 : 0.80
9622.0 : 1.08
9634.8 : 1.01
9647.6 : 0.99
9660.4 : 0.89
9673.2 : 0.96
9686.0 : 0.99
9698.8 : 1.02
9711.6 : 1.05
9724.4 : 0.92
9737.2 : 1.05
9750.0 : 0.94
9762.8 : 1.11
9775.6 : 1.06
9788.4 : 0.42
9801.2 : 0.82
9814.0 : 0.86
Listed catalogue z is 0.179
